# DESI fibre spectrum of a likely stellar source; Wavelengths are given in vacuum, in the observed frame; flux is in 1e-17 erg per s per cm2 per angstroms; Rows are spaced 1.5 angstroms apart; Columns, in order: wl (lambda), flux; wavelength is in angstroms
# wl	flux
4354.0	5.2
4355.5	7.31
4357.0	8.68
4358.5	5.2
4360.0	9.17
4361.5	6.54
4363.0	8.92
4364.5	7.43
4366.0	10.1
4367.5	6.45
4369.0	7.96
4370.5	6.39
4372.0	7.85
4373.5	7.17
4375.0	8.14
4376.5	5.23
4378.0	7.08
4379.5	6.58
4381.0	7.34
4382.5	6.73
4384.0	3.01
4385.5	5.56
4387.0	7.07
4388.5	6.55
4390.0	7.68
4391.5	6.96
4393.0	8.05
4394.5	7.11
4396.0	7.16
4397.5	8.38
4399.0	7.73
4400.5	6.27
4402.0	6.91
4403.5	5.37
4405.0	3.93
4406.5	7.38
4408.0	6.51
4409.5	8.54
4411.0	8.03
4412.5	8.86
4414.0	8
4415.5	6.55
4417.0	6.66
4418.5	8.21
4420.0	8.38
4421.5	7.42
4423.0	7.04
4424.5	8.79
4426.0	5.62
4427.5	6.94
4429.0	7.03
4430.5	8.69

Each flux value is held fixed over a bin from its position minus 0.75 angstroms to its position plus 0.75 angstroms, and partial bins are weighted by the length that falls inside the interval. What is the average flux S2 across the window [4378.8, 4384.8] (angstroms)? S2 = 5.91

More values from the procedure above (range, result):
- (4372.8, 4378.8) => 6.9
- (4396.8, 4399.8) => 8.02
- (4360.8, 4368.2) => 7.91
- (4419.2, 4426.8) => 7.45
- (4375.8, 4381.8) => 6.57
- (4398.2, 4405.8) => 6.07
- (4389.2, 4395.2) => 7.45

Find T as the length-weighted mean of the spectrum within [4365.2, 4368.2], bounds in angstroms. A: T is 8.29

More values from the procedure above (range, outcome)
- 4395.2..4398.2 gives 7.75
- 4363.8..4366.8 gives 8.75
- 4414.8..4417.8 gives 6.63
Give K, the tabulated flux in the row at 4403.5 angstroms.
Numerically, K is 5.37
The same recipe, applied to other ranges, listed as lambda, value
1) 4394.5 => 7.11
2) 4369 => 7.96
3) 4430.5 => 8.69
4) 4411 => 8.03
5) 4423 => 7.04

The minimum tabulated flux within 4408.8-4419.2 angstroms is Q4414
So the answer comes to 6.55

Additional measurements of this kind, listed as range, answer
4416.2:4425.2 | 6.66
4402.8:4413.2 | 3.93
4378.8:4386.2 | 3.01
